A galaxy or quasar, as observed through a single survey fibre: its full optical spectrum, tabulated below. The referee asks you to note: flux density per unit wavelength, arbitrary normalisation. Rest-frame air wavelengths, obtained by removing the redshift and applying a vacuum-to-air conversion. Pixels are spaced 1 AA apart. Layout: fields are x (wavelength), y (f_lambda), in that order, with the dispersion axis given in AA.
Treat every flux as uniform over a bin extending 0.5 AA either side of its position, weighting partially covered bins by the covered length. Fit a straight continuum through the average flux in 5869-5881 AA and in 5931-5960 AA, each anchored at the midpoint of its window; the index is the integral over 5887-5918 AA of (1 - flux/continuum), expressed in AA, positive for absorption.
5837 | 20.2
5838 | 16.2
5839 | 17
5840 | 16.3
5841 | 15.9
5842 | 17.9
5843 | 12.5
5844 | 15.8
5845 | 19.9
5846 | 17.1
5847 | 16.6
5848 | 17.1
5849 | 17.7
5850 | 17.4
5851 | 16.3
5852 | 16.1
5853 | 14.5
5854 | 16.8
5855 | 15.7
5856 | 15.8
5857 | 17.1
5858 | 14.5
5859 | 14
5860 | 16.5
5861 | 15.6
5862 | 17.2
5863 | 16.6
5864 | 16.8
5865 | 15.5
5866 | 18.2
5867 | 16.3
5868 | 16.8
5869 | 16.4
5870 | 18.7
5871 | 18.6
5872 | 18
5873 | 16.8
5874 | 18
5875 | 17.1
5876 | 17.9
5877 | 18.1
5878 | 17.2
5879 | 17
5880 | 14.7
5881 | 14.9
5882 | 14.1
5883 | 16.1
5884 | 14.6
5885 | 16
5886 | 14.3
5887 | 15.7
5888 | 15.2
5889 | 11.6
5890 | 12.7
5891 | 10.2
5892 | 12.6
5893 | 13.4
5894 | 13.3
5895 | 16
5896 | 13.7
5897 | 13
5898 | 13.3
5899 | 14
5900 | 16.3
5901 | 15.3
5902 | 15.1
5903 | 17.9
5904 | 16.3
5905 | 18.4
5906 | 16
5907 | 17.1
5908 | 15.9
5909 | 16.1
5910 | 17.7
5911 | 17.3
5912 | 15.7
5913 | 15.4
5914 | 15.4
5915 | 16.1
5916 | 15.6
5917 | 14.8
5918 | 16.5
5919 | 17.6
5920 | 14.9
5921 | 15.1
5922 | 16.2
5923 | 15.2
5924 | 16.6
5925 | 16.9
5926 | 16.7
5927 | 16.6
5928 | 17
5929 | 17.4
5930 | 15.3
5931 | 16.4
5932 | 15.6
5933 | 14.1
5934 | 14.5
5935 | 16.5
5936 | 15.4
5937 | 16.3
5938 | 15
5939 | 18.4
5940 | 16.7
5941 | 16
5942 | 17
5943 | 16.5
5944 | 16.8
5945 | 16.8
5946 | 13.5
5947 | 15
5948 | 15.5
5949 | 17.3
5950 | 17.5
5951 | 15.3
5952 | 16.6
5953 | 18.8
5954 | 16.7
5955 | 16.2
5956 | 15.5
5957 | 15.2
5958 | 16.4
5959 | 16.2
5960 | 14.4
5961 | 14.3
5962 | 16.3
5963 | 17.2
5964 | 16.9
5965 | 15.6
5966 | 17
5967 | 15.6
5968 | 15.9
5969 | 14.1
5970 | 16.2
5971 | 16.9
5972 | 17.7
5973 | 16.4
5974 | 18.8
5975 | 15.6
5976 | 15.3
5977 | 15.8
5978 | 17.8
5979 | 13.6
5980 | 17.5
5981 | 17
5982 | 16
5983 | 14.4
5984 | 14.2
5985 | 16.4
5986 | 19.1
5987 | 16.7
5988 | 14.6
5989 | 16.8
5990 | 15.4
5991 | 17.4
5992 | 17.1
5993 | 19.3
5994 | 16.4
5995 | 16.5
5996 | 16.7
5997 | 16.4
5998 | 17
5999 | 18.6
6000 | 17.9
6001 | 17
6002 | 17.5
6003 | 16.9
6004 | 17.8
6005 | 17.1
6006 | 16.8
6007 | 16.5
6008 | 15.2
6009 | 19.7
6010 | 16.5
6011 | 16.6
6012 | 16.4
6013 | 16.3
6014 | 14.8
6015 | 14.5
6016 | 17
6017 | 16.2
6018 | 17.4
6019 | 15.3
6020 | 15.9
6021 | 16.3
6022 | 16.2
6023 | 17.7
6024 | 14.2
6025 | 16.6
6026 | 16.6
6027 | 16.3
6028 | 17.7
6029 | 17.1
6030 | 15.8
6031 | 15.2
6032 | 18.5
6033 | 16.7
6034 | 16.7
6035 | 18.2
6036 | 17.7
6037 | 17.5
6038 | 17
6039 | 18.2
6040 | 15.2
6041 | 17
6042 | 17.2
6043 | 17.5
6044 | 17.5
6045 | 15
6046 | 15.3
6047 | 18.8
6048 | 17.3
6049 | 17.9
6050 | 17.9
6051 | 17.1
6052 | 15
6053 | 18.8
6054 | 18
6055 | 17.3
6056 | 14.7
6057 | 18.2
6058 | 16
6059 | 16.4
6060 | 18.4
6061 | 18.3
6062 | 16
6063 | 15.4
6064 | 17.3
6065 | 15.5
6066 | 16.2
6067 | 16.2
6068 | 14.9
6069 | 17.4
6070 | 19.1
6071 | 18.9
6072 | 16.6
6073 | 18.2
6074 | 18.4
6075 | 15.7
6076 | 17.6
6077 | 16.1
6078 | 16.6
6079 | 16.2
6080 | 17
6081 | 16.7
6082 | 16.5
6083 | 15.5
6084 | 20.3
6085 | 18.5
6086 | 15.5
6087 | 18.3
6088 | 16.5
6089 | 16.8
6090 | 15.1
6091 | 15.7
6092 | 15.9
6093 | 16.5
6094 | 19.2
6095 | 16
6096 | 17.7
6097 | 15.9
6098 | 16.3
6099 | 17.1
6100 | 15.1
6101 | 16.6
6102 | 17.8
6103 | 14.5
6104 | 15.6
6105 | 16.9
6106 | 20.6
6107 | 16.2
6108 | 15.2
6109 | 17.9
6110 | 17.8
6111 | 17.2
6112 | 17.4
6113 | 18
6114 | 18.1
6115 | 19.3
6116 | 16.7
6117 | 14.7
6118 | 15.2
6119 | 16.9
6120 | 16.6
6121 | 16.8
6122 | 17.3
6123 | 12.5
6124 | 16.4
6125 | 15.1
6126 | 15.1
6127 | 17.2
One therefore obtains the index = 3.21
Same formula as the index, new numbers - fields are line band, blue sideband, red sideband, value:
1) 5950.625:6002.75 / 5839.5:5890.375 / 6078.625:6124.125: 0.2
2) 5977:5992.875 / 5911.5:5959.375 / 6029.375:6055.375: 0.2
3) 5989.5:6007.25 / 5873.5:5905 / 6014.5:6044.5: -0.9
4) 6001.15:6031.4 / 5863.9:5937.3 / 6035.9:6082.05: 0.3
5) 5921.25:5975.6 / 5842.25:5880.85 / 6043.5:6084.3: 1.9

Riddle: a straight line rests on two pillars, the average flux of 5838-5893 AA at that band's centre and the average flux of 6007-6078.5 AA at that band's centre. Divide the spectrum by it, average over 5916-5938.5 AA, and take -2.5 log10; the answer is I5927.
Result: 0.03 mag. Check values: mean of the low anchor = 16.1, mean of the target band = 15.9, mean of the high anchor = 16.8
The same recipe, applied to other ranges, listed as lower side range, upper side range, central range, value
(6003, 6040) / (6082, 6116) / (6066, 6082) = -0.007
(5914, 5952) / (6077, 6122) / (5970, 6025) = -0.014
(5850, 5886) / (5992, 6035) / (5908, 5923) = 0.034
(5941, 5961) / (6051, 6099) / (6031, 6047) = -0.023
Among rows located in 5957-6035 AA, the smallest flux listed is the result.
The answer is 13.6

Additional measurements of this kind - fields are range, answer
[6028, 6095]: 14.7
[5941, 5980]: 13.5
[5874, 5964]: 10.2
